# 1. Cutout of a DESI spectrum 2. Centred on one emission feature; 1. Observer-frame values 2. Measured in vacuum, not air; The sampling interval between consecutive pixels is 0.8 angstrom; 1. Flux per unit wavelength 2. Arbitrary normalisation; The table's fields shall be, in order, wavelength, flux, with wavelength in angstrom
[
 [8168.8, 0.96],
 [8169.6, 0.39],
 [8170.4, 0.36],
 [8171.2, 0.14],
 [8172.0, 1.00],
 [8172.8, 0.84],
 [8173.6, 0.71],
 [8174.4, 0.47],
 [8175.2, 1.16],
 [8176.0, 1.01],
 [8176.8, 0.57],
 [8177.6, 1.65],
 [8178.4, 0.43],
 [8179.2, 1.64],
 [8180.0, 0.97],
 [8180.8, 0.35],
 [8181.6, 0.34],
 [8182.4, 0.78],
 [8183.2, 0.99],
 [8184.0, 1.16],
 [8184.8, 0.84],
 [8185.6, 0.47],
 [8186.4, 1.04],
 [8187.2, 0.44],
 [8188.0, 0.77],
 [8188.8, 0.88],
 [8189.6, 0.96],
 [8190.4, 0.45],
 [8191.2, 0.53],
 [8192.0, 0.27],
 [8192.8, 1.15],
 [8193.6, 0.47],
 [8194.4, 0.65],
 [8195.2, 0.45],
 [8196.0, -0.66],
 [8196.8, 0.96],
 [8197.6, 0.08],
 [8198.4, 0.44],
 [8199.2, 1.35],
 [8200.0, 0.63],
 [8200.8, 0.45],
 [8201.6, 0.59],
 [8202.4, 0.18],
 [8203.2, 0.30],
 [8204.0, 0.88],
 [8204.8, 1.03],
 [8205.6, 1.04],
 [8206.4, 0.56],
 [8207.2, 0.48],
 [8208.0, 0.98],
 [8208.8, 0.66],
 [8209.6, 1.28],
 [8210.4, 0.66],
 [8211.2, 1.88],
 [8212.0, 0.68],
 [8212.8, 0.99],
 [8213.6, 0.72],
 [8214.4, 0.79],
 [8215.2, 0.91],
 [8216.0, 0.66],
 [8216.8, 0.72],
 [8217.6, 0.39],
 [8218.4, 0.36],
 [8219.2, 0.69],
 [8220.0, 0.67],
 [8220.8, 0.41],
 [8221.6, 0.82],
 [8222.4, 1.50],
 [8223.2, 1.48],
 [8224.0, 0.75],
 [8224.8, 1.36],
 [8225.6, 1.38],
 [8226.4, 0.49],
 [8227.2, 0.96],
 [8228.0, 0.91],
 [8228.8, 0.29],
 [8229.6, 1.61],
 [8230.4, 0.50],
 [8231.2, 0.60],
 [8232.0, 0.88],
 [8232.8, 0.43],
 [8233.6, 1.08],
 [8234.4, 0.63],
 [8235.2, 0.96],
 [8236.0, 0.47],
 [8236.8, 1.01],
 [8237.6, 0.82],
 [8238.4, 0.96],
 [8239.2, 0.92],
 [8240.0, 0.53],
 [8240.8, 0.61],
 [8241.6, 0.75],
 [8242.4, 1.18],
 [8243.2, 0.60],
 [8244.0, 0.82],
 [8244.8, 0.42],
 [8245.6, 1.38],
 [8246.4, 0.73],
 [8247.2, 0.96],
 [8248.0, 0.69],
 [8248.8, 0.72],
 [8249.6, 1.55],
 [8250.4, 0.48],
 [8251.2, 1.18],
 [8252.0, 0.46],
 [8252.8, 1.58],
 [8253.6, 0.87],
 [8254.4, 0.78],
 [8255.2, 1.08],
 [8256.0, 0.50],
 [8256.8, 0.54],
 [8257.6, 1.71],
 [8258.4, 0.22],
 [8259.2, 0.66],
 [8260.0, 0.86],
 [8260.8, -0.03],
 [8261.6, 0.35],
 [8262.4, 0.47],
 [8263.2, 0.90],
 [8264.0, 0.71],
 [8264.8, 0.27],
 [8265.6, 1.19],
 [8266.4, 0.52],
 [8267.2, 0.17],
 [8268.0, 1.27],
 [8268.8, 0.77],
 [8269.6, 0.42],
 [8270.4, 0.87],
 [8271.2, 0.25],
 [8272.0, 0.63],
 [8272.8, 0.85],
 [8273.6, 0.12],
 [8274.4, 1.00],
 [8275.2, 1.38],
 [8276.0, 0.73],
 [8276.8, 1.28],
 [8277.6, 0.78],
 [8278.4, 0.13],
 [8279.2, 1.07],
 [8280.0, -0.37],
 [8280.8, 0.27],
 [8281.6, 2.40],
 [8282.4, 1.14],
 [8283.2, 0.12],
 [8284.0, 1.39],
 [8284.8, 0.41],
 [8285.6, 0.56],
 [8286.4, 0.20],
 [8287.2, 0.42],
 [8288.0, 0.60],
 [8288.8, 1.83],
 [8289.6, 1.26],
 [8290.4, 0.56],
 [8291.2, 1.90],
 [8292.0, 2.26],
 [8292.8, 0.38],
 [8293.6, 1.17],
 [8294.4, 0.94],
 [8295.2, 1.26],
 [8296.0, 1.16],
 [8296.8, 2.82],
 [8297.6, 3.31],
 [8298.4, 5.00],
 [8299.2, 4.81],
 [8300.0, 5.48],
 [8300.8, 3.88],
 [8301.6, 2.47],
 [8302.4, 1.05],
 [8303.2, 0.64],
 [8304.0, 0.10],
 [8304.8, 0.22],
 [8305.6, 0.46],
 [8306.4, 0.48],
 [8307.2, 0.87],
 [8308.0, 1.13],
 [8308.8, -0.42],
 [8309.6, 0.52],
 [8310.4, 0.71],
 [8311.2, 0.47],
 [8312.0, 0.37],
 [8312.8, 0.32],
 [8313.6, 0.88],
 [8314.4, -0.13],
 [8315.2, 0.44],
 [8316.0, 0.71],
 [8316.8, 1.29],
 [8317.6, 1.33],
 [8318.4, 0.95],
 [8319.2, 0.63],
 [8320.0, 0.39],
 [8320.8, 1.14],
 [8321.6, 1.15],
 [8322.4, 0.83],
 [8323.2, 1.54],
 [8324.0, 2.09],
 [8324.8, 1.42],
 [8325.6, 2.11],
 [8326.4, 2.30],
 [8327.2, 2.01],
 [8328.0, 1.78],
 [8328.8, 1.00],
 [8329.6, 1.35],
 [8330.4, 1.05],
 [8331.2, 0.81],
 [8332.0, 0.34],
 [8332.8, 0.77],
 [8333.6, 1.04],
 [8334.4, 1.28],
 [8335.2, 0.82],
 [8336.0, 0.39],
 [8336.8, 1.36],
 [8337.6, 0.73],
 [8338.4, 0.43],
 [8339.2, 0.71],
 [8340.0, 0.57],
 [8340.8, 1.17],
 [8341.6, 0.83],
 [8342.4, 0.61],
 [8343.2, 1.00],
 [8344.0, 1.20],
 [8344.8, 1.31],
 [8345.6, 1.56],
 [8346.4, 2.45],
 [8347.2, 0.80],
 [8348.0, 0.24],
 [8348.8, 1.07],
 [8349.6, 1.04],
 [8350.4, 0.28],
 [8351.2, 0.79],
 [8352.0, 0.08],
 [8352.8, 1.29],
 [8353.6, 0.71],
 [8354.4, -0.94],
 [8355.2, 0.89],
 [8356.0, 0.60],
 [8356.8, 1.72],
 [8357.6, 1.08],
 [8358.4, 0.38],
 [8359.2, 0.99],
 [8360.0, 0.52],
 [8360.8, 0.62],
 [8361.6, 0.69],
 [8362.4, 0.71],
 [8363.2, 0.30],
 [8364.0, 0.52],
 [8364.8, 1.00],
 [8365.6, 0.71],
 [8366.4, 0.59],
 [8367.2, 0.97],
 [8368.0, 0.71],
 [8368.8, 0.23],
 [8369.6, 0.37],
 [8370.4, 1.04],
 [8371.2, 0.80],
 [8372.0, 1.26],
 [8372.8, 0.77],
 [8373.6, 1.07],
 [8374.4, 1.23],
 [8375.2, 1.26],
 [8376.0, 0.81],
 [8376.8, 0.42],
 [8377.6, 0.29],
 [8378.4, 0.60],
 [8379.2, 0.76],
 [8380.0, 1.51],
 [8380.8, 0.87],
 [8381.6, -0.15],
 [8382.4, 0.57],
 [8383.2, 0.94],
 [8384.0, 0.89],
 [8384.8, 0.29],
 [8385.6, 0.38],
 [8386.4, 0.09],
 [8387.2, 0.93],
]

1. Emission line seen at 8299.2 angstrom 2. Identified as H-alpha 6563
